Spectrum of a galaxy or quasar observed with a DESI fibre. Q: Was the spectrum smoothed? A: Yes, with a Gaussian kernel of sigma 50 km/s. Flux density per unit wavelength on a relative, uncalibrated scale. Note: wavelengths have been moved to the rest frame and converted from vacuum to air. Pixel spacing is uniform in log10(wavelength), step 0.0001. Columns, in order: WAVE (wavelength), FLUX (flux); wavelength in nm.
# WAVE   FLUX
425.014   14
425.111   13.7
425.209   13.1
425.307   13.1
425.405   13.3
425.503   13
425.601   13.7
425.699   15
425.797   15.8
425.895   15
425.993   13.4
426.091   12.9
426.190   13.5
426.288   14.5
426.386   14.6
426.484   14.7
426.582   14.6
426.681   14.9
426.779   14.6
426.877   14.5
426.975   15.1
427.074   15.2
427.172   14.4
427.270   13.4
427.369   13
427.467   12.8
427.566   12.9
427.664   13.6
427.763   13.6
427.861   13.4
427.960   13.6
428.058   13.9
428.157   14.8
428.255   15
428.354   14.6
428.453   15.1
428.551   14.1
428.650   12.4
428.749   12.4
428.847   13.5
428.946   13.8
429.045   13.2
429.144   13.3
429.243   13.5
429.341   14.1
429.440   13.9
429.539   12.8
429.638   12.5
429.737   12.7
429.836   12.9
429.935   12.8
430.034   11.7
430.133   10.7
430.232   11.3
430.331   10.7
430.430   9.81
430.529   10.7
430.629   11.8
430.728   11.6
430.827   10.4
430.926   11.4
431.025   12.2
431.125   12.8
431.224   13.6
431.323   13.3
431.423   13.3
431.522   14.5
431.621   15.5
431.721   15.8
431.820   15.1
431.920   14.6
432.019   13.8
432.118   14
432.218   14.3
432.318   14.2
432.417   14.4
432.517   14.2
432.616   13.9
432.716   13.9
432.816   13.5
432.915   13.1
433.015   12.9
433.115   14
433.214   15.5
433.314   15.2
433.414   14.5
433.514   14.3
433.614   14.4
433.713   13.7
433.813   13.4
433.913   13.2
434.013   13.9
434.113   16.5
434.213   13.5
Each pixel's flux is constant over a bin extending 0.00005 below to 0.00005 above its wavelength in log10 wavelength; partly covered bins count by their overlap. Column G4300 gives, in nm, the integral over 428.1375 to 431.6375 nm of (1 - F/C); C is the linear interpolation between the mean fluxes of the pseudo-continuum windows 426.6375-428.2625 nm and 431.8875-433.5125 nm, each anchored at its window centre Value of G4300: 0.31 nm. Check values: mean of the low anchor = 14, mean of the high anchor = 14.1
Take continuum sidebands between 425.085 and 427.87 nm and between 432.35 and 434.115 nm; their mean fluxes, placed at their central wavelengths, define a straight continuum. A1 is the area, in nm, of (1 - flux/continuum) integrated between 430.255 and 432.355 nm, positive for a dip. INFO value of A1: 0.16 nm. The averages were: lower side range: 14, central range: 13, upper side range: 14.1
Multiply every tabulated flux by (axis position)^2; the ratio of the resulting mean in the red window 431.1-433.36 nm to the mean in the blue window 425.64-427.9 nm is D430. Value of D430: 1.0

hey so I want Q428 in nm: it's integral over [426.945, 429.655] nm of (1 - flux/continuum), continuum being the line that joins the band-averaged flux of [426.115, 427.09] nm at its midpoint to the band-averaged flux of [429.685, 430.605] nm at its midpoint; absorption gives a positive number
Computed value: -0.14 nm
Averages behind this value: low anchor 14.5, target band 13.7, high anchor 11.5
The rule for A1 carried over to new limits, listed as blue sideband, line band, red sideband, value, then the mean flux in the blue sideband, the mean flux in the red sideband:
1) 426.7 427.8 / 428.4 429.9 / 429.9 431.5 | -0.07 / 13.9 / 11.8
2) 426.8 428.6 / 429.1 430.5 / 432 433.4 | 0.18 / 14.1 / 14.1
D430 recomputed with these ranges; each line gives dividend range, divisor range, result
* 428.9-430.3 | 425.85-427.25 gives 0.90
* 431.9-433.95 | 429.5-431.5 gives 1.19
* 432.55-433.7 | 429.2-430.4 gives 1.15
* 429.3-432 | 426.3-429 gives 0.92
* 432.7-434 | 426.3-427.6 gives 1.01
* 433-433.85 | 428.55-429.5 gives 1.09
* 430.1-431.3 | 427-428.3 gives 0.84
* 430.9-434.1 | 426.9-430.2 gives 1.06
